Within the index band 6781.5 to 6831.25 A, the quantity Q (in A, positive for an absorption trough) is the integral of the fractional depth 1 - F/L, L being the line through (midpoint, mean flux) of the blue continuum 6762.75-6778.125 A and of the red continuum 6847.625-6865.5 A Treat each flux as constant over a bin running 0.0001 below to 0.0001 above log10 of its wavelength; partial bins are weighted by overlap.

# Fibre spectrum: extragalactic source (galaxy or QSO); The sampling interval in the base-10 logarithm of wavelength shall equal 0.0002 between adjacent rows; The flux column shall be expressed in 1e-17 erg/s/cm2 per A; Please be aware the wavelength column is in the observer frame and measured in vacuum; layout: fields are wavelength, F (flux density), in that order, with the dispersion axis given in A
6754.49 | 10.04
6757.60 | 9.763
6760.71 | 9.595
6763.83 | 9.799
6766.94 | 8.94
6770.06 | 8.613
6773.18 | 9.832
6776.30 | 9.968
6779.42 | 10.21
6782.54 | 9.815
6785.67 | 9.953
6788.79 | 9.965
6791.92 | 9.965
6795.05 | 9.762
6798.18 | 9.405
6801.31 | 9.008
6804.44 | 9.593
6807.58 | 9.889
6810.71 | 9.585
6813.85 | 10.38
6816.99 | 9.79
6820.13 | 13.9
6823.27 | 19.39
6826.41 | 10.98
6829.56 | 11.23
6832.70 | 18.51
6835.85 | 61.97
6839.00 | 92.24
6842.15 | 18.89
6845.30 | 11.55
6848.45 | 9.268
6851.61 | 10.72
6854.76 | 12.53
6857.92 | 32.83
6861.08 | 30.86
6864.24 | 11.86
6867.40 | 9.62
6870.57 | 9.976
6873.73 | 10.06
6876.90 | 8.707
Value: 9.0 A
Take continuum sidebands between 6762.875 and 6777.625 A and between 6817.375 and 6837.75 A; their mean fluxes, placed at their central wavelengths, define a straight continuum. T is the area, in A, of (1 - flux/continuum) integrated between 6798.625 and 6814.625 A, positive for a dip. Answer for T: 7.44 A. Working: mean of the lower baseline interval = 9.41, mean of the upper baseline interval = 23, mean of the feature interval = 9.64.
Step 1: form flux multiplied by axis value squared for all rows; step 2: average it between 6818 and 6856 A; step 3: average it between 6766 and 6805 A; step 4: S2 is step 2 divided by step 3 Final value 2.55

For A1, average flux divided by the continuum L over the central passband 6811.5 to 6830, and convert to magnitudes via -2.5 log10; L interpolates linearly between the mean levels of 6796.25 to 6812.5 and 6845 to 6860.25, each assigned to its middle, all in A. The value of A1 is -0.06 mag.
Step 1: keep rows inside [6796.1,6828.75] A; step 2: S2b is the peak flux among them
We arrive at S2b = 19.39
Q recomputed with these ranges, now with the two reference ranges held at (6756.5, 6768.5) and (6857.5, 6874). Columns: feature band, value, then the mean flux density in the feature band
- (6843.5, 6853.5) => 3.2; 10.8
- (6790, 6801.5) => 2.2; 9.61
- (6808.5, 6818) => 2.4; 9.93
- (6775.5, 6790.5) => 1.4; 9.98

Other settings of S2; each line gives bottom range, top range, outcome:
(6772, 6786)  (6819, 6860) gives 2.57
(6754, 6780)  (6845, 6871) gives 1.70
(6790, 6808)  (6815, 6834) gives 1.45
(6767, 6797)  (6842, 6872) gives 1.65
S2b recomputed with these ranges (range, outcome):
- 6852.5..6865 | 32.83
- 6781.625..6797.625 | 9.965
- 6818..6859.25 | 92.24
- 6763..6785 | 10.21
